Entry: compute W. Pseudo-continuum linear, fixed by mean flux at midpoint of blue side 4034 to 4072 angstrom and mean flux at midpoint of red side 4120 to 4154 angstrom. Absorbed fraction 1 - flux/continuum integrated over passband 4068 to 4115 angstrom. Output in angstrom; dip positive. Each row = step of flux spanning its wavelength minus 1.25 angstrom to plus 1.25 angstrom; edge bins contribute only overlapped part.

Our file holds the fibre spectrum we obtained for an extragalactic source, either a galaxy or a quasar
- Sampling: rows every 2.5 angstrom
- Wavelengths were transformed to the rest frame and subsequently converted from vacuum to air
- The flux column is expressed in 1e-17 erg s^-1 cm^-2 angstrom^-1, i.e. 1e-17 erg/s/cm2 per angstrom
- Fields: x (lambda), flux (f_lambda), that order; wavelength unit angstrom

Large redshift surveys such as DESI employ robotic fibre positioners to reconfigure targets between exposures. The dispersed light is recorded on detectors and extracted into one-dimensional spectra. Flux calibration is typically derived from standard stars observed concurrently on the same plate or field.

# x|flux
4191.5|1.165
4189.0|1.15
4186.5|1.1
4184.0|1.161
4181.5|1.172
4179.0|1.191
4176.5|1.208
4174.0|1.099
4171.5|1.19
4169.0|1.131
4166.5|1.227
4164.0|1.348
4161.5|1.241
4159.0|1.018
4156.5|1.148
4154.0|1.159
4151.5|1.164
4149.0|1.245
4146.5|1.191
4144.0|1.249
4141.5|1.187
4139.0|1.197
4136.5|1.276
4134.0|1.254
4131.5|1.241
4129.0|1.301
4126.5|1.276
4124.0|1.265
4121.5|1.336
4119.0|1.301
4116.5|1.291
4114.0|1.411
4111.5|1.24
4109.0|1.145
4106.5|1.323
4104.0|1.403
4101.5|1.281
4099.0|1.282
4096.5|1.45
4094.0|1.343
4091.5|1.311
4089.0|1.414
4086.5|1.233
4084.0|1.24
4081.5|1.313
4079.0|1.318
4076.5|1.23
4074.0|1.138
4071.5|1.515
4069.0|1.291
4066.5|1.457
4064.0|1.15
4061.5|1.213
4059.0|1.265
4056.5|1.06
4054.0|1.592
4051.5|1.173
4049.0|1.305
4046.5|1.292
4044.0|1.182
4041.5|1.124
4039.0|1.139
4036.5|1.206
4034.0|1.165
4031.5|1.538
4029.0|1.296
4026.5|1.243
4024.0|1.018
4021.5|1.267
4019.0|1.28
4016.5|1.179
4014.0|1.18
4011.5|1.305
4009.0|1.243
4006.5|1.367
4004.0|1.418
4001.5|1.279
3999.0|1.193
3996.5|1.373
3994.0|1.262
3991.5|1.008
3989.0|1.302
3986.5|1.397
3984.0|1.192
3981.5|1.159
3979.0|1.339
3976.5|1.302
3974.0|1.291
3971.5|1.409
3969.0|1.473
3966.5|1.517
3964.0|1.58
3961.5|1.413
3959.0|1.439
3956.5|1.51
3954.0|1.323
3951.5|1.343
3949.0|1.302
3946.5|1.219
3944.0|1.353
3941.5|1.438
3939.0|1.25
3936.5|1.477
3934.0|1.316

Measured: -2.2 angstrom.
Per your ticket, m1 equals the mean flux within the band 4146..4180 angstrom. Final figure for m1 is 1.18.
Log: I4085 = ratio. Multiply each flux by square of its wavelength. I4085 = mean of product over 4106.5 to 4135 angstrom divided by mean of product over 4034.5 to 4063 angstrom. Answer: 1.1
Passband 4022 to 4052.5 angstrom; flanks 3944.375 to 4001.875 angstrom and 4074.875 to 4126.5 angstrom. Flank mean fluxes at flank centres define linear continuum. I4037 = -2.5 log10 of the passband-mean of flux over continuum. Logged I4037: 0.08 mag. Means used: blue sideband 1.33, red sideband 1.3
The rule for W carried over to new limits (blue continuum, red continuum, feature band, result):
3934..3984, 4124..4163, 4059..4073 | -0.4 angstrom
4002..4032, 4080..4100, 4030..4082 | 1.2 angstrom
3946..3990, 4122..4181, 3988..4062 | 3.8 angstrom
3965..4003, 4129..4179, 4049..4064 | 0.0 angstrom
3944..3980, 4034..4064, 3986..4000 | 0.9 angstrom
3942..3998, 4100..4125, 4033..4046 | 1.5 angstrom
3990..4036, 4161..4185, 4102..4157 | -2.0 angstrom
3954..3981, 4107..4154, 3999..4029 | 2.6 angstrom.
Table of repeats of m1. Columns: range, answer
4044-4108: 1.3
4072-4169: 1.26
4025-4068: 1.26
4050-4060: 1.27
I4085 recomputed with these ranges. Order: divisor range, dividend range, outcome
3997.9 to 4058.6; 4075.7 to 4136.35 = 1.08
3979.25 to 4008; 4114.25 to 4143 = 1.07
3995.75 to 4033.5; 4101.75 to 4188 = 1.02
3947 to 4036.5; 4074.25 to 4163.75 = 1.03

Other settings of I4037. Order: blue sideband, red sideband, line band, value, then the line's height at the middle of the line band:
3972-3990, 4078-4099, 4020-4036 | 0.04 mag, 1.3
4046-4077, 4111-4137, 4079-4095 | -0.02 mag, 1.29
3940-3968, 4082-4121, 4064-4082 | 0.01 mag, 1.33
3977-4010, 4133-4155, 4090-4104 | -0.09 mag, 1.23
